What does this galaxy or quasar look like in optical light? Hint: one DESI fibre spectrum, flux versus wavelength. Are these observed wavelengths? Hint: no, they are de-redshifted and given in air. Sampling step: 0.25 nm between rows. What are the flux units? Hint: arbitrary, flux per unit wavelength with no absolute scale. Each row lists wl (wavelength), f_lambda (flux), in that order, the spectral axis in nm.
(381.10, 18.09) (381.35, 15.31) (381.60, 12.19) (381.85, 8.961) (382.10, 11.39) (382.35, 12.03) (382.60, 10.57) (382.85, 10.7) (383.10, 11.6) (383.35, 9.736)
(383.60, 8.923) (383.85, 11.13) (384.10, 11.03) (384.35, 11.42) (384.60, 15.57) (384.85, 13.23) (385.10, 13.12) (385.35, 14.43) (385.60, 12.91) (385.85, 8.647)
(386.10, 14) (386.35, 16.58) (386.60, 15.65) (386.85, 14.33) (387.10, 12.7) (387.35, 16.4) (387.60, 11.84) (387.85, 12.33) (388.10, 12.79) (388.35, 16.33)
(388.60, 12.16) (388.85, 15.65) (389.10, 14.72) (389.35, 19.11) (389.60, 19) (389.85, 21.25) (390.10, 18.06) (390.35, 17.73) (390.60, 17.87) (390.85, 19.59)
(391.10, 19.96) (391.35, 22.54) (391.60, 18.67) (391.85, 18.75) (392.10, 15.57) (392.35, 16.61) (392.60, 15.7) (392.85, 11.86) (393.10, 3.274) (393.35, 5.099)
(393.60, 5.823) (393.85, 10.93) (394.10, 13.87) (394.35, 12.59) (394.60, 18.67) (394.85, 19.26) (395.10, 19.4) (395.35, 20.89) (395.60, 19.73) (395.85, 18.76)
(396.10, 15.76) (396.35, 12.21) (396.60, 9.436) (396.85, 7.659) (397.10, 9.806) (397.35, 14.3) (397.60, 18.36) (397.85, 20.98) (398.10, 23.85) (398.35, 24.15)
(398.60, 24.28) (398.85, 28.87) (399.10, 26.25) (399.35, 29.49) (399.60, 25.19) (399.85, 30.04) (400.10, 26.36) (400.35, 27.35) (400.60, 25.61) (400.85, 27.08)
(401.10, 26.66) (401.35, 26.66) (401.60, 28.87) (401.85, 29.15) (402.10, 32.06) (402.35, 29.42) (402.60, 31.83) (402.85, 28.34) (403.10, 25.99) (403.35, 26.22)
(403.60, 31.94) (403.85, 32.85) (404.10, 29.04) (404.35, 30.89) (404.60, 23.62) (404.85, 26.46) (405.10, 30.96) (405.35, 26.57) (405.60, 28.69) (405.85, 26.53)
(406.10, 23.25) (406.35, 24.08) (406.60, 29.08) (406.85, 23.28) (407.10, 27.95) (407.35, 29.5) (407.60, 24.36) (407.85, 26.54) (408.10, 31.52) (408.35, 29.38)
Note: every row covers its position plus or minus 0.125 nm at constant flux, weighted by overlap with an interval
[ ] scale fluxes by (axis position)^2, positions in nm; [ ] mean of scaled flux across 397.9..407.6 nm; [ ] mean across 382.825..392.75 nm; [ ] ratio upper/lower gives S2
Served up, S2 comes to 1.97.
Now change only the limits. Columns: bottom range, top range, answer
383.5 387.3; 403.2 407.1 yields 2.34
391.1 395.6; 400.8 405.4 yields 2.02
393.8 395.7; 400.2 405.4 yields 1.73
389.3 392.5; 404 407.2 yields 1.54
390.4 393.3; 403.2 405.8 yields 1.89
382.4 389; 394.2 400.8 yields 1.69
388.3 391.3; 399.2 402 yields 1.63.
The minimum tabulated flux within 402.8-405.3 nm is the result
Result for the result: 23.62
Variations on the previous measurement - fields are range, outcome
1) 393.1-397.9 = 3.274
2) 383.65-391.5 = 8.647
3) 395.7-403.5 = 7.659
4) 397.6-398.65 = 18.36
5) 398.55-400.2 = 24.28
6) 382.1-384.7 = 8.923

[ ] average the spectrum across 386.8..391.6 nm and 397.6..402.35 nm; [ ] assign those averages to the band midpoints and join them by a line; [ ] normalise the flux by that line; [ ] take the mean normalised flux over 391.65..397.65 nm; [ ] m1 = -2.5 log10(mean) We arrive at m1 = 0.48 mag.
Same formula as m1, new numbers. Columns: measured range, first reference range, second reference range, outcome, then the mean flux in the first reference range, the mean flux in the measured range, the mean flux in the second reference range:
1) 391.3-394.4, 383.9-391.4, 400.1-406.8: 0.43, 15.3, 13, 28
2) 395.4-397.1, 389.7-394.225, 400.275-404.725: 0.41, 15.2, 13.9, 28.5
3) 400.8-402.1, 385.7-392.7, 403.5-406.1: -0.09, 16.2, 28.1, 28.5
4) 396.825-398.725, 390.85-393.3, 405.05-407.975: 0.10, 15.7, 18.5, 26.6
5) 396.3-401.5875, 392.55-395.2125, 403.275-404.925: -0.08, 12.3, 22.4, 28.9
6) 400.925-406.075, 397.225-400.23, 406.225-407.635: -0.12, 24.3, 28.5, 26.5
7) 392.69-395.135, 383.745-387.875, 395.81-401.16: 0.49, 13.3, 11.9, 21.5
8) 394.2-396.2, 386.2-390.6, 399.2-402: 0.23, 15.7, 18.1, 27.5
